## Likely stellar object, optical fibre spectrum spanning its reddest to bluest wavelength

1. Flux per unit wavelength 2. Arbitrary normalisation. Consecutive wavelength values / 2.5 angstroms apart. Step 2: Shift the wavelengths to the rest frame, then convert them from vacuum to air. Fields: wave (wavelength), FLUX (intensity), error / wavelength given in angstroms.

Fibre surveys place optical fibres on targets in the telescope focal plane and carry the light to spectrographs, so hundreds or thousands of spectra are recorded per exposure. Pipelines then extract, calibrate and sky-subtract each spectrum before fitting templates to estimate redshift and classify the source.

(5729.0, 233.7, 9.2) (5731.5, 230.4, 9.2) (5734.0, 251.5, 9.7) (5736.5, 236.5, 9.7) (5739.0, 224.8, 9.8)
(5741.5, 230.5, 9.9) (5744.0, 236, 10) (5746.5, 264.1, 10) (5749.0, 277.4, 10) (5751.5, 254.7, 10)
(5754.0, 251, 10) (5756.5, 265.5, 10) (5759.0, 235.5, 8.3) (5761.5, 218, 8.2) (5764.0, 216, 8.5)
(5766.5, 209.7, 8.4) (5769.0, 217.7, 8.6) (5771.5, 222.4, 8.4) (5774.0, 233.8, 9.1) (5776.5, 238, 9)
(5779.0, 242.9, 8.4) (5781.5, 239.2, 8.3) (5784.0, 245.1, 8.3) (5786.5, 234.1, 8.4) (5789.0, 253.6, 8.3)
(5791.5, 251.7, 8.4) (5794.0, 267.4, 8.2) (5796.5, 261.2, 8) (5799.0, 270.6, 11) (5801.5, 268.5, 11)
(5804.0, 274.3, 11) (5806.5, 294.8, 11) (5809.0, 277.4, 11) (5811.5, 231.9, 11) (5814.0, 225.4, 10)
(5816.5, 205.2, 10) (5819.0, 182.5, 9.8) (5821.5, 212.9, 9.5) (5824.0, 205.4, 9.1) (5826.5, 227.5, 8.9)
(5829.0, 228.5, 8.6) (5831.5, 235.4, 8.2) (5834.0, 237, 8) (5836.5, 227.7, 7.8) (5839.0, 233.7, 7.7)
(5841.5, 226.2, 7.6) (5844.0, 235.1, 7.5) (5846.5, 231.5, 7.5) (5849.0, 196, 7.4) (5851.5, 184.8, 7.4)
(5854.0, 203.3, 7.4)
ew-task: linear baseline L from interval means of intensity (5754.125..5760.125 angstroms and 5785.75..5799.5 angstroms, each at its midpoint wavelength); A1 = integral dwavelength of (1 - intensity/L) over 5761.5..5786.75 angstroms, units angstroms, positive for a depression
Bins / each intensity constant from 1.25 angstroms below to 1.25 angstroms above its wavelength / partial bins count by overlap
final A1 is 2.44 angstroms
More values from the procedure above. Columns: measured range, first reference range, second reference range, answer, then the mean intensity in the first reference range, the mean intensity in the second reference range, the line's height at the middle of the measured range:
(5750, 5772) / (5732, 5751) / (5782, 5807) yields 1.56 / 246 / 260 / 251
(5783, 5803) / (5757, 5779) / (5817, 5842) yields -2.92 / 226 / 221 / 224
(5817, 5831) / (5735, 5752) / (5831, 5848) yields 1.30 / 246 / 232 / 234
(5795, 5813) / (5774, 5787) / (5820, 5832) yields -2.99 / 240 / 220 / 230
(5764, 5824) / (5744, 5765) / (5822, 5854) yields -1.39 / 247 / 221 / 235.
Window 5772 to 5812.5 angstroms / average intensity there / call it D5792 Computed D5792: 255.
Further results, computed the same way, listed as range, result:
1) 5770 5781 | 234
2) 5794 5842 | 239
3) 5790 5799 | 261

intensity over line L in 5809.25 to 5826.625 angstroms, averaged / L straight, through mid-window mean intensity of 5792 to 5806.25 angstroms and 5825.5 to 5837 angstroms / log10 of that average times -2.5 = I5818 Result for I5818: 0.15 mag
